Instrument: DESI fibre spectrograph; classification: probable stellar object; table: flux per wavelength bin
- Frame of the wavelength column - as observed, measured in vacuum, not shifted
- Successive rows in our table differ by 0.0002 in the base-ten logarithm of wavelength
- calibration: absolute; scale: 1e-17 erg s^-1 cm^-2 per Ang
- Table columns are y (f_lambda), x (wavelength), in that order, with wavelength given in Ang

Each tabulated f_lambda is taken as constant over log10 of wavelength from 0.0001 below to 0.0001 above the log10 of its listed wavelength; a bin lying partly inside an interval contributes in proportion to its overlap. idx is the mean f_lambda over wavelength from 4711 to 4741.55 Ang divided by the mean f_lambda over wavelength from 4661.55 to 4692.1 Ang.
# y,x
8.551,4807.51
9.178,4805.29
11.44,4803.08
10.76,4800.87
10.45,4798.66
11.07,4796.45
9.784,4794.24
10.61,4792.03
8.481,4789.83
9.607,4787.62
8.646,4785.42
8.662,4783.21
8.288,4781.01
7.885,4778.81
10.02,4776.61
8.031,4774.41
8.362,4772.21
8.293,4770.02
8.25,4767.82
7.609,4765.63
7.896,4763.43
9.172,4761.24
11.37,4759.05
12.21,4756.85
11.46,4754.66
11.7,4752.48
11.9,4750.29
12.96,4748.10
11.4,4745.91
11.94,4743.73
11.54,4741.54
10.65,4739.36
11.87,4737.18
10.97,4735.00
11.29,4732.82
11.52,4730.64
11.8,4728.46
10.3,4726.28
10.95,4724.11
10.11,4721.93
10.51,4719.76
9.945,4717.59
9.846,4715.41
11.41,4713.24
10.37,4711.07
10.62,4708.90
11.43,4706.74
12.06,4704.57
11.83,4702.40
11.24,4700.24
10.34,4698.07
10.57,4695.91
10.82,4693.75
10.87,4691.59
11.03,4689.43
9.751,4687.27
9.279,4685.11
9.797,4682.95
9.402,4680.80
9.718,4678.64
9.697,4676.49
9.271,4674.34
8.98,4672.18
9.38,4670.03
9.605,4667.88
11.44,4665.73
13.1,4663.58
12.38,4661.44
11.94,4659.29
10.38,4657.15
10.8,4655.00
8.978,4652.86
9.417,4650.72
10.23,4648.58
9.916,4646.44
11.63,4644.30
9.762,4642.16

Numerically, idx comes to 1.07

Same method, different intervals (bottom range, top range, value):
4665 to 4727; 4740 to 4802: 0.96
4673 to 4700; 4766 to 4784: 0.84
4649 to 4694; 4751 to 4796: 0.91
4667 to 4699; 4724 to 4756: 1.16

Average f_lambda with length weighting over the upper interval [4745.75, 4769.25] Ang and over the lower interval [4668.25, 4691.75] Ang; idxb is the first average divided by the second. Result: 1.08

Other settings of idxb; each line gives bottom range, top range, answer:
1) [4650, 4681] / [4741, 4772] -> 1.01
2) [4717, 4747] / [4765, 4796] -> 0.80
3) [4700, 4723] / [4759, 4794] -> 0.81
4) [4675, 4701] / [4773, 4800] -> 0.91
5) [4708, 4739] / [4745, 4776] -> 0.93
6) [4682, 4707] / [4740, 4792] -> 0.92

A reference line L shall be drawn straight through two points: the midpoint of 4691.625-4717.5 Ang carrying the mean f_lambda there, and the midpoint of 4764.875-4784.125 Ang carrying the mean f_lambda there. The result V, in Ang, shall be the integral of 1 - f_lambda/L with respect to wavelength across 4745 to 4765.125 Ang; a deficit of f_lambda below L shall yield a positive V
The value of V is -4.2 Ang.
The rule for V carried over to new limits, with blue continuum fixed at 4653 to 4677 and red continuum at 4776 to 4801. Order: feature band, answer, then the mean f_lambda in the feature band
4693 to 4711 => -1.45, 11.1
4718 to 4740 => -2.13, 11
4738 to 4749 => -2.01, 11.7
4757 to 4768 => 0.58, 9.19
